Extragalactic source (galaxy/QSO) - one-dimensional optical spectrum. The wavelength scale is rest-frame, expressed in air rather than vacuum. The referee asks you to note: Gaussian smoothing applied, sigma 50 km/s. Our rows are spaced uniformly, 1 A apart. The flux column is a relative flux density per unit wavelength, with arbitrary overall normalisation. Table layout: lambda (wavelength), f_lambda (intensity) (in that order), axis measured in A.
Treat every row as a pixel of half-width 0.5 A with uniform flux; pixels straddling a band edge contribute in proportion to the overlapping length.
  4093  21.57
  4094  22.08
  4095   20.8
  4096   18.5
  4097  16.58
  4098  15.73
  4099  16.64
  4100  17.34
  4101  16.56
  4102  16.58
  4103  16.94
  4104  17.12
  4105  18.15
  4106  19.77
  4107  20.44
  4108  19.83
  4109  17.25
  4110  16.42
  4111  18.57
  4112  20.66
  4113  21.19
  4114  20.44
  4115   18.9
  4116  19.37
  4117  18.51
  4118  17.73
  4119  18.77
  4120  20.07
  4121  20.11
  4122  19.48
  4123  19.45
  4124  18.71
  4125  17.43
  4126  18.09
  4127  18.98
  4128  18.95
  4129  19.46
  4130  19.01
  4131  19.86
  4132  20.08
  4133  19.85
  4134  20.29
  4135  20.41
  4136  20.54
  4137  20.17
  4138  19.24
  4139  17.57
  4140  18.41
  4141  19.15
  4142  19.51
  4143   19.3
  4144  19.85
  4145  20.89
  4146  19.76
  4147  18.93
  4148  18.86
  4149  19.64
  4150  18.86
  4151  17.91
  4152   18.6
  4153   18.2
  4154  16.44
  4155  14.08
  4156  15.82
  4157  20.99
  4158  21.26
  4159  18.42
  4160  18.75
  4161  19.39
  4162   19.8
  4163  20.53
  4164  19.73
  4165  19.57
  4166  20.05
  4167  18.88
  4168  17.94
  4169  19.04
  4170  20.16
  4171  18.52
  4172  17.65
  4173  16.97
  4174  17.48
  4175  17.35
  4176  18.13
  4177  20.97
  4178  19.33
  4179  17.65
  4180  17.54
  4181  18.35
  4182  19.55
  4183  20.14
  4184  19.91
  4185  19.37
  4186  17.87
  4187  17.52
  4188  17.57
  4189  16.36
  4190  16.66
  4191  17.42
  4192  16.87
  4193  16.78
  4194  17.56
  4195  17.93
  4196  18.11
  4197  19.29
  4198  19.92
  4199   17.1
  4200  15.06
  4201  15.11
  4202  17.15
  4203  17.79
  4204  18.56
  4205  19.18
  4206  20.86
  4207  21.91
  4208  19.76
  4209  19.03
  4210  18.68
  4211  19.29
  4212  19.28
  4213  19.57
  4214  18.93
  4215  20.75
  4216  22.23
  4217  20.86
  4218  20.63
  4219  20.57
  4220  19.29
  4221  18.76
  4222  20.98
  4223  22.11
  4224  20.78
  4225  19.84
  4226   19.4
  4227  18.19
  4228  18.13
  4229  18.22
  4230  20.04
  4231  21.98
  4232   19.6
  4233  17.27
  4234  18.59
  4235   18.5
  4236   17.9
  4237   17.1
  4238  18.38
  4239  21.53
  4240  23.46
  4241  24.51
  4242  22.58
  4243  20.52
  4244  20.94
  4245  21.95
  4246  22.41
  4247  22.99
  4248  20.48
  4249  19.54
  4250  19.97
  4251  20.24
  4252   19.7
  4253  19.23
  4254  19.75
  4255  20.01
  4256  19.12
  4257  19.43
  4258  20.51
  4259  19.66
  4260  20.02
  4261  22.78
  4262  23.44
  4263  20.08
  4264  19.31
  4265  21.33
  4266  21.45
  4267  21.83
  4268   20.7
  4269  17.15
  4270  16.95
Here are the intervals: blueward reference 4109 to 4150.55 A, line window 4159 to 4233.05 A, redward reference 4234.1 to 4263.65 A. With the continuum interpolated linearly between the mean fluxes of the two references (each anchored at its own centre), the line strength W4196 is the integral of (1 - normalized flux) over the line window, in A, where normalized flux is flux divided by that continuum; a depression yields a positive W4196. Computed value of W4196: 3.9 A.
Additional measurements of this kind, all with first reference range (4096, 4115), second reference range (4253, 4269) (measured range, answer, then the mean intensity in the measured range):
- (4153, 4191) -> 1.25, 18.5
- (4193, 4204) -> 1.14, 17.5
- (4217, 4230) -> 0.08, 19.8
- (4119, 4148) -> -1.28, 19.4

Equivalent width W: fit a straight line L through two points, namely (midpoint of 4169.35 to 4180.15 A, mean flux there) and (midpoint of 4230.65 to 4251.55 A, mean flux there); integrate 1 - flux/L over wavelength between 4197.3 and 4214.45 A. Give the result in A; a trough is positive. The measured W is 0.63 A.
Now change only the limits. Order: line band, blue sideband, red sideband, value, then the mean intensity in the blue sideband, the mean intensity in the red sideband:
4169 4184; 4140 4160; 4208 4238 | 0.3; 18.8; 19.5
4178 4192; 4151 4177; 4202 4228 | 0.7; 18.6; 19.8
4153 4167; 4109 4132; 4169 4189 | -0.1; 19.1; 18.5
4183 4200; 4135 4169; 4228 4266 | 1.5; 19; 20.3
